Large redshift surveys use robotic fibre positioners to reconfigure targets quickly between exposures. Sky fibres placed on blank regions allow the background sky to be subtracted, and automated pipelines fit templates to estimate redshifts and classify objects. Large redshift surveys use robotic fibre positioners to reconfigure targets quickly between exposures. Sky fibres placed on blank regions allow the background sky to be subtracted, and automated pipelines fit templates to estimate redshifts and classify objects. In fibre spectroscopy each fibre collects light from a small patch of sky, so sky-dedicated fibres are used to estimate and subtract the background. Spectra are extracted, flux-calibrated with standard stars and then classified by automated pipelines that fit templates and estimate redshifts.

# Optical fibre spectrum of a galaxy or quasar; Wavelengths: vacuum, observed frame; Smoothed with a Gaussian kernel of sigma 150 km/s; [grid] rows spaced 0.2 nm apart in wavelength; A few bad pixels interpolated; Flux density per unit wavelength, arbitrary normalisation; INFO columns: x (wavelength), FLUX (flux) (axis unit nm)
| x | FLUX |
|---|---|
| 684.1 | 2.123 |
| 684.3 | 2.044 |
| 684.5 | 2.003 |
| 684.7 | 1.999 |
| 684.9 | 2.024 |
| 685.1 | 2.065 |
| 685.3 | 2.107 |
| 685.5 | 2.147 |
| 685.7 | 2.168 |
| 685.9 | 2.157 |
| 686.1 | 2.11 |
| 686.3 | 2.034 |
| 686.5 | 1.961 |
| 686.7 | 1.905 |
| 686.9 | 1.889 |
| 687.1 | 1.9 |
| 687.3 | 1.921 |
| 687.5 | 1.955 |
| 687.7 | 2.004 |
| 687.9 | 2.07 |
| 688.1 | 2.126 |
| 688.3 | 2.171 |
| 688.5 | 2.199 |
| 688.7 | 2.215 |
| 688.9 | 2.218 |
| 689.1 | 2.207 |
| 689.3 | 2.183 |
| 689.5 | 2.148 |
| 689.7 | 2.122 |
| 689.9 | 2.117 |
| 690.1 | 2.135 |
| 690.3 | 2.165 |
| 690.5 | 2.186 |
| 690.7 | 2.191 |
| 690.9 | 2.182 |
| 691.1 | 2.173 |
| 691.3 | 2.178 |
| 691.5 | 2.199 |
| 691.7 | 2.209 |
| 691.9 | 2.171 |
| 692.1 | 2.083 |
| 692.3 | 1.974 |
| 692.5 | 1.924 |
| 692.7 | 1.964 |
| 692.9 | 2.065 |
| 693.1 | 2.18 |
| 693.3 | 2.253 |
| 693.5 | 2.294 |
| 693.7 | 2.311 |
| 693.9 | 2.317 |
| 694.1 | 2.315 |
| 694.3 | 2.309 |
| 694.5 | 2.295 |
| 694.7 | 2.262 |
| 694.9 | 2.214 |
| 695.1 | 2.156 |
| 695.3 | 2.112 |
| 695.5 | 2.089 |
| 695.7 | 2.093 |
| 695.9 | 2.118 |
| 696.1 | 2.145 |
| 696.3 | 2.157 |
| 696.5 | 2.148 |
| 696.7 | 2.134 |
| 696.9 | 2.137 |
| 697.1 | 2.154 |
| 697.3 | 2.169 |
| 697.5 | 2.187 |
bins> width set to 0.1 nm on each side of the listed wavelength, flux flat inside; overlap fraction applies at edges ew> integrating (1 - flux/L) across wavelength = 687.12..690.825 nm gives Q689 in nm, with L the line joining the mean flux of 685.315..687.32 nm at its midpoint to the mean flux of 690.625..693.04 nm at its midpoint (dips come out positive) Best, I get -0.10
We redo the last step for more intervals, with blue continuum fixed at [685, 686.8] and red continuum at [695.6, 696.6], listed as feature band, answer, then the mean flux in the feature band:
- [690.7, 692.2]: -0.05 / 2.17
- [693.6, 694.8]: -0.10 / 2.3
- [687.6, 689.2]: -0.05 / 2.15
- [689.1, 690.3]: -0.03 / 2.15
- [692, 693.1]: 0.05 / 2.02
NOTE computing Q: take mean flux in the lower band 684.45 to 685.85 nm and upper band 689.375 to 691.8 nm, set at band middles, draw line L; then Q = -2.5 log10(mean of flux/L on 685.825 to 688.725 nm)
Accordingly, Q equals 0.04 mag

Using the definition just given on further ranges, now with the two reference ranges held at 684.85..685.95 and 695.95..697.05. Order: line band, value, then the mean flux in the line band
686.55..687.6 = 0.11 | 1.92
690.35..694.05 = -0.01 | 2.16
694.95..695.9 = 0.01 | 2.12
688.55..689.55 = -0.04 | 2.2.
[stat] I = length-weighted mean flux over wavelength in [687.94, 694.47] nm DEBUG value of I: 2.17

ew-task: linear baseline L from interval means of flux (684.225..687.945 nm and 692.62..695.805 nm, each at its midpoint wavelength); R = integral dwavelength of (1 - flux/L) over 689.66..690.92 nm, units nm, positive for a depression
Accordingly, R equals -0.02 nm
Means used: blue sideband 2.02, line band 2.16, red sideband 2.2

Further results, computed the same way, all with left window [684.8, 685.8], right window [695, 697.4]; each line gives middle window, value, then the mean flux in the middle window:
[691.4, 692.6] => 0.016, 2.09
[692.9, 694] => -0.065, 2.25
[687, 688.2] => 0.064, 2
